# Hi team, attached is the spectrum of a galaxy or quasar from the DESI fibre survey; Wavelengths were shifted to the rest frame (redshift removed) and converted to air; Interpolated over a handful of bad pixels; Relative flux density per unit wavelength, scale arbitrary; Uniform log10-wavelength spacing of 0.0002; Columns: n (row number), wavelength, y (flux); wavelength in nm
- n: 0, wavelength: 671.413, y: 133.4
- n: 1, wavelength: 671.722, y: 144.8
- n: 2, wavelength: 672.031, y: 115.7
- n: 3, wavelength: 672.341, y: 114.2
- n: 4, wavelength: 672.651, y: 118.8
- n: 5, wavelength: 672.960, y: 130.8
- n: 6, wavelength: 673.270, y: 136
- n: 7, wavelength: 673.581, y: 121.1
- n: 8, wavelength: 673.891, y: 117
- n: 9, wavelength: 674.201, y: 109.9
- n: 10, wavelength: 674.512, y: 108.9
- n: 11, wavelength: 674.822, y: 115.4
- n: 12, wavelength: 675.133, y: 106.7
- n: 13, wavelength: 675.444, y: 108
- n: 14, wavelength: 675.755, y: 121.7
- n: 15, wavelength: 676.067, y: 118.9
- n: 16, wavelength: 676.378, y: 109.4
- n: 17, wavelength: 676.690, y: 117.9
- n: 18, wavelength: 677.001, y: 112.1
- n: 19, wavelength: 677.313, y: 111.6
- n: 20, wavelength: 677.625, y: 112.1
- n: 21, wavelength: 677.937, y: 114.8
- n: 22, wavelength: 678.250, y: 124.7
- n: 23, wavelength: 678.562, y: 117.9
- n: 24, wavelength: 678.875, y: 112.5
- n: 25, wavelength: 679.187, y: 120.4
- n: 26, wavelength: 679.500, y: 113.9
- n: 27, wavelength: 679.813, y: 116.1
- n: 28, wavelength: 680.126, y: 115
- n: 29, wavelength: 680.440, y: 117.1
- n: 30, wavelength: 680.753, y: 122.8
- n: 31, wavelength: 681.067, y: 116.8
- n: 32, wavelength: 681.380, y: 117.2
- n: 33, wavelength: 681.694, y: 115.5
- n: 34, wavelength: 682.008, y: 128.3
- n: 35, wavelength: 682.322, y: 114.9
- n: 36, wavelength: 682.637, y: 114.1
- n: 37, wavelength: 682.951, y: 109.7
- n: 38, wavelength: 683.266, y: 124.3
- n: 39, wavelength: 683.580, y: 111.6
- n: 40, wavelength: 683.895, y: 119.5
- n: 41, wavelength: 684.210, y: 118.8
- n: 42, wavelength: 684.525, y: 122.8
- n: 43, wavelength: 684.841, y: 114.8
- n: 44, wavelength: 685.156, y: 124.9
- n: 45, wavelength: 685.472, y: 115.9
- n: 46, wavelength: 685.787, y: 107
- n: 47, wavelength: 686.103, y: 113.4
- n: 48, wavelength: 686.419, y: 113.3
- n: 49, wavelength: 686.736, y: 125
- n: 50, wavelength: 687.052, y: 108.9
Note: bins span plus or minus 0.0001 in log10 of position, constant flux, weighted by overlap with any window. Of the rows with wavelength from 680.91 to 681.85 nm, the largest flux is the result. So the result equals 117.2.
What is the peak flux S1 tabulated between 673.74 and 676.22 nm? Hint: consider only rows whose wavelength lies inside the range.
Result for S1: 121.7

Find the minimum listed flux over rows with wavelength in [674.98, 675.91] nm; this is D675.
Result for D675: 106.7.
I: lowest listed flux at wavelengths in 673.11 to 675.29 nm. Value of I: 106.7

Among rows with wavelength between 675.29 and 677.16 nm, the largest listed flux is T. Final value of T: 121.7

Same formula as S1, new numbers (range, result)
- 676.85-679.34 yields 124.7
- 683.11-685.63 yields 124.9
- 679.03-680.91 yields 122.8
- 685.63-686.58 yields 113.4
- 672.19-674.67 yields 136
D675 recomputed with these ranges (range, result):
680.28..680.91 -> 117.1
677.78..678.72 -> 114.8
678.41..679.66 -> 112.5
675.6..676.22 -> 118.9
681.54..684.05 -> 109.7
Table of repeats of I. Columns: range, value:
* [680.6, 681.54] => 116.8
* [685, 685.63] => 115.9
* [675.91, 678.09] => 109.4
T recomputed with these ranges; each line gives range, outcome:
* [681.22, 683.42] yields 128.3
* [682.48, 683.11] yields 114.1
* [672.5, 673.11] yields 130.8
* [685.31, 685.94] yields 115.9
